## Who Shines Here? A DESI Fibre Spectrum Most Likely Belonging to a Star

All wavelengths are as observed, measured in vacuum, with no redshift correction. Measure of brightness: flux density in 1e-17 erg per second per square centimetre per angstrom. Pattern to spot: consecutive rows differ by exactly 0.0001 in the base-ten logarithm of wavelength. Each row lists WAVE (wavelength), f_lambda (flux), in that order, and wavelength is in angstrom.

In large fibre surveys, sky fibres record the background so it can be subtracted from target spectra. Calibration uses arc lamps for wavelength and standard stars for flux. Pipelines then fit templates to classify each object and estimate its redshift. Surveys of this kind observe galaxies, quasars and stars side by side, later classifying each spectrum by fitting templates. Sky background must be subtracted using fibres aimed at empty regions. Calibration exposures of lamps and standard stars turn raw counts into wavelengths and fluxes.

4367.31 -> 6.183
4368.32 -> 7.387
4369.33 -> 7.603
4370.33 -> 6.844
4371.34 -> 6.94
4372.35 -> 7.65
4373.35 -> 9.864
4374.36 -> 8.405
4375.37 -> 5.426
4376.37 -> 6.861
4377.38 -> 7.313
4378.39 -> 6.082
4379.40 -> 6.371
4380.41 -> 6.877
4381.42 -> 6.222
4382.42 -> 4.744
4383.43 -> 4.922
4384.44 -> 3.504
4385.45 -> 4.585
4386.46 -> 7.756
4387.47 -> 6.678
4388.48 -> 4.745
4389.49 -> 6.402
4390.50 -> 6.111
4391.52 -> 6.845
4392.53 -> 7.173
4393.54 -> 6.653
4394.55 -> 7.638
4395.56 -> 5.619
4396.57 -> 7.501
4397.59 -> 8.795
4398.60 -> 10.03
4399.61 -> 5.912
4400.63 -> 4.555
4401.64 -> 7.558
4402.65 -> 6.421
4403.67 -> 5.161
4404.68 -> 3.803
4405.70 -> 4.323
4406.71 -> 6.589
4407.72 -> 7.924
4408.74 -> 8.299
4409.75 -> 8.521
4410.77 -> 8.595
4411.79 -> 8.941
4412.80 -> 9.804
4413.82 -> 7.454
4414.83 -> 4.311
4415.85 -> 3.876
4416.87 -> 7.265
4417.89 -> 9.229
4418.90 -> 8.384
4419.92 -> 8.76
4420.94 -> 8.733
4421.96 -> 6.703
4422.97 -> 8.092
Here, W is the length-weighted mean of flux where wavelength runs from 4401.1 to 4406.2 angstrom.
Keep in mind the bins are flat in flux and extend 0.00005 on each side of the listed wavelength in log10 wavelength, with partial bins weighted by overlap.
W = 5.45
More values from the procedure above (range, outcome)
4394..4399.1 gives 7.9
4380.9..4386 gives 4.83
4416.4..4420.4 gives 8.42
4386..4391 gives 6.33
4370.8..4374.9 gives 8.17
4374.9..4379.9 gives 6.42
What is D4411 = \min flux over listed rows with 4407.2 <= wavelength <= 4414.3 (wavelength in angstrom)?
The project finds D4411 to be 7.454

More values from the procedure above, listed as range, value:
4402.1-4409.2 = 3.803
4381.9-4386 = 3.504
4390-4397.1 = 5.619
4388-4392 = 4.745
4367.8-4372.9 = 6.844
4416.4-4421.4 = 7.265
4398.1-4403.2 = 4.555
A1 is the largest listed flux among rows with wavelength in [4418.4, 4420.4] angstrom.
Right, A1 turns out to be 8.76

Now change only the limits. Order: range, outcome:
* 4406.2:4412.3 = 8.941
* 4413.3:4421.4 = 9.229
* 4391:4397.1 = 7.638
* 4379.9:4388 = 7.756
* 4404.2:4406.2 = 4.323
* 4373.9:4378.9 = 8.405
